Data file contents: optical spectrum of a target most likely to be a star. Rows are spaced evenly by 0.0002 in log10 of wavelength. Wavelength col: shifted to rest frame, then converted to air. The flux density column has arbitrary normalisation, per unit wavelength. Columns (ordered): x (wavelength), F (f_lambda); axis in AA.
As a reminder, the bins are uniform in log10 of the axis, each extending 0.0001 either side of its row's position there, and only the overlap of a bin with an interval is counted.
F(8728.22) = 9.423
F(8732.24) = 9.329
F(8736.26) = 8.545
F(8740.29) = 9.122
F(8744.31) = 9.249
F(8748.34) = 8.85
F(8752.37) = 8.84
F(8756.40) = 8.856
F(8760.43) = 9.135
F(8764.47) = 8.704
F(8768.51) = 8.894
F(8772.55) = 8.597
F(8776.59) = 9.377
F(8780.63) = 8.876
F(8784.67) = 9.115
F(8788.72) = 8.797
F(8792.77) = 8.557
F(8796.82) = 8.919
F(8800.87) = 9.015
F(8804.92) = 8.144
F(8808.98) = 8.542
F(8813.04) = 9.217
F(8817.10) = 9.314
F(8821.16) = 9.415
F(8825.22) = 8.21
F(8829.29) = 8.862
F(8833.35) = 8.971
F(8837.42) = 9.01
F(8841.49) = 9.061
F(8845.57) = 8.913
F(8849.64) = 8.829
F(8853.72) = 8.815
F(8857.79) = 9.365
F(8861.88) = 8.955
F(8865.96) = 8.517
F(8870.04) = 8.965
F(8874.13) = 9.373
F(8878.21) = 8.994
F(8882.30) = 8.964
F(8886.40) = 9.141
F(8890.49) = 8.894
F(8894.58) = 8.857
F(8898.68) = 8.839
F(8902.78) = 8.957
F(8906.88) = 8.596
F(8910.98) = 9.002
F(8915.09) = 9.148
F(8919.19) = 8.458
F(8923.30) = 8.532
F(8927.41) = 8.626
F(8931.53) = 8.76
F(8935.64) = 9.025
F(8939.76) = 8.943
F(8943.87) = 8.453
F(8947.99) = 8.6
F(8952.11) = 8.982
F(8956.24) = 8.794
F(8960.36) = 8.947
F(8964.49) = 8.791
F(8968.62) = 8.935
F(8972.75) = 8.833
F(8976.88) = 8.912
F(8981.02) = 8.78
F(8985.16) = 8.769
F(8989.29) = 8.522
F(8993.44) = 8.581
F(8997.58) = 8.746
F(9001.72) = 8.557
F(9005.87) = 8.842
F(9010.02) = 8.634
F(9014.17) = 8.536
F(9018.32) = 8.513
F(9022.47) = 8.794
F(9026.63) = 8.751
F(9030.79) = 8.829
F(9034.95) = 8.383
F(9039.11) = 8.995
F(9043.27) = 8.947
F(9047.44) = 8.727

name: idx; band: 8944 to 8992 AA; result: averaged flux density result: 8.79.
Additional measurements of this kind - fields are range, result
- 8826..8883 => 8.95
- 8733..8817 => 8.88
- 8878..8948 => 8.82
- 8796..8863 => 8.91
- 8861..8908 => 8.93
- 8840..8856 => 8.91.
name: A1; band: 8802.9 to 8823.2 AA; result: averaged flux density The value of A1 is 8.93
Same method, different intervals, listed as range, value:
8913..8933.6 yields 8.7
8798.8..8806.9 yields 8.59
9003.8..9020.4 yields 8.63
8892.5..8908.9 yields 8.81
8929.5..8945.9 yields 8.8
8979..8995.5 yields 8.66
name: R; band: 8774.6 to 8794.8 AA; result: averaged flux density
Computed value 8.94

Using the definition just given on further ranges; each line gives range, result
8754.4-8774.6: 8.84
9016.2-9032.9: 8.72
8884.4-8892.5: 9.02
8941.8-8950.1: 8.54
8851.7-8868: 8.91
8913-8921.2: 8.81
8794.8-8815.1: 8.77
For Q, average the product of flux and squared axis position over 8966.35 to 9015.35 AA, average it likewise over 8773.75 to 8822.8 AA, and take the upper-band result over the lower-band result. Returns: 1.0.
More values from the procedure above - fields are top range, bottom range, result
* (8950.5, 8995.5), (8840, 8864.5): 1.01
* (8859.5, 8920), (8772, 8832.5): 1.03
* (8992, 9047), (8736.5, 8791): 1.03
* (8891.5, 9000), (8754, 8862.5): 1.02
